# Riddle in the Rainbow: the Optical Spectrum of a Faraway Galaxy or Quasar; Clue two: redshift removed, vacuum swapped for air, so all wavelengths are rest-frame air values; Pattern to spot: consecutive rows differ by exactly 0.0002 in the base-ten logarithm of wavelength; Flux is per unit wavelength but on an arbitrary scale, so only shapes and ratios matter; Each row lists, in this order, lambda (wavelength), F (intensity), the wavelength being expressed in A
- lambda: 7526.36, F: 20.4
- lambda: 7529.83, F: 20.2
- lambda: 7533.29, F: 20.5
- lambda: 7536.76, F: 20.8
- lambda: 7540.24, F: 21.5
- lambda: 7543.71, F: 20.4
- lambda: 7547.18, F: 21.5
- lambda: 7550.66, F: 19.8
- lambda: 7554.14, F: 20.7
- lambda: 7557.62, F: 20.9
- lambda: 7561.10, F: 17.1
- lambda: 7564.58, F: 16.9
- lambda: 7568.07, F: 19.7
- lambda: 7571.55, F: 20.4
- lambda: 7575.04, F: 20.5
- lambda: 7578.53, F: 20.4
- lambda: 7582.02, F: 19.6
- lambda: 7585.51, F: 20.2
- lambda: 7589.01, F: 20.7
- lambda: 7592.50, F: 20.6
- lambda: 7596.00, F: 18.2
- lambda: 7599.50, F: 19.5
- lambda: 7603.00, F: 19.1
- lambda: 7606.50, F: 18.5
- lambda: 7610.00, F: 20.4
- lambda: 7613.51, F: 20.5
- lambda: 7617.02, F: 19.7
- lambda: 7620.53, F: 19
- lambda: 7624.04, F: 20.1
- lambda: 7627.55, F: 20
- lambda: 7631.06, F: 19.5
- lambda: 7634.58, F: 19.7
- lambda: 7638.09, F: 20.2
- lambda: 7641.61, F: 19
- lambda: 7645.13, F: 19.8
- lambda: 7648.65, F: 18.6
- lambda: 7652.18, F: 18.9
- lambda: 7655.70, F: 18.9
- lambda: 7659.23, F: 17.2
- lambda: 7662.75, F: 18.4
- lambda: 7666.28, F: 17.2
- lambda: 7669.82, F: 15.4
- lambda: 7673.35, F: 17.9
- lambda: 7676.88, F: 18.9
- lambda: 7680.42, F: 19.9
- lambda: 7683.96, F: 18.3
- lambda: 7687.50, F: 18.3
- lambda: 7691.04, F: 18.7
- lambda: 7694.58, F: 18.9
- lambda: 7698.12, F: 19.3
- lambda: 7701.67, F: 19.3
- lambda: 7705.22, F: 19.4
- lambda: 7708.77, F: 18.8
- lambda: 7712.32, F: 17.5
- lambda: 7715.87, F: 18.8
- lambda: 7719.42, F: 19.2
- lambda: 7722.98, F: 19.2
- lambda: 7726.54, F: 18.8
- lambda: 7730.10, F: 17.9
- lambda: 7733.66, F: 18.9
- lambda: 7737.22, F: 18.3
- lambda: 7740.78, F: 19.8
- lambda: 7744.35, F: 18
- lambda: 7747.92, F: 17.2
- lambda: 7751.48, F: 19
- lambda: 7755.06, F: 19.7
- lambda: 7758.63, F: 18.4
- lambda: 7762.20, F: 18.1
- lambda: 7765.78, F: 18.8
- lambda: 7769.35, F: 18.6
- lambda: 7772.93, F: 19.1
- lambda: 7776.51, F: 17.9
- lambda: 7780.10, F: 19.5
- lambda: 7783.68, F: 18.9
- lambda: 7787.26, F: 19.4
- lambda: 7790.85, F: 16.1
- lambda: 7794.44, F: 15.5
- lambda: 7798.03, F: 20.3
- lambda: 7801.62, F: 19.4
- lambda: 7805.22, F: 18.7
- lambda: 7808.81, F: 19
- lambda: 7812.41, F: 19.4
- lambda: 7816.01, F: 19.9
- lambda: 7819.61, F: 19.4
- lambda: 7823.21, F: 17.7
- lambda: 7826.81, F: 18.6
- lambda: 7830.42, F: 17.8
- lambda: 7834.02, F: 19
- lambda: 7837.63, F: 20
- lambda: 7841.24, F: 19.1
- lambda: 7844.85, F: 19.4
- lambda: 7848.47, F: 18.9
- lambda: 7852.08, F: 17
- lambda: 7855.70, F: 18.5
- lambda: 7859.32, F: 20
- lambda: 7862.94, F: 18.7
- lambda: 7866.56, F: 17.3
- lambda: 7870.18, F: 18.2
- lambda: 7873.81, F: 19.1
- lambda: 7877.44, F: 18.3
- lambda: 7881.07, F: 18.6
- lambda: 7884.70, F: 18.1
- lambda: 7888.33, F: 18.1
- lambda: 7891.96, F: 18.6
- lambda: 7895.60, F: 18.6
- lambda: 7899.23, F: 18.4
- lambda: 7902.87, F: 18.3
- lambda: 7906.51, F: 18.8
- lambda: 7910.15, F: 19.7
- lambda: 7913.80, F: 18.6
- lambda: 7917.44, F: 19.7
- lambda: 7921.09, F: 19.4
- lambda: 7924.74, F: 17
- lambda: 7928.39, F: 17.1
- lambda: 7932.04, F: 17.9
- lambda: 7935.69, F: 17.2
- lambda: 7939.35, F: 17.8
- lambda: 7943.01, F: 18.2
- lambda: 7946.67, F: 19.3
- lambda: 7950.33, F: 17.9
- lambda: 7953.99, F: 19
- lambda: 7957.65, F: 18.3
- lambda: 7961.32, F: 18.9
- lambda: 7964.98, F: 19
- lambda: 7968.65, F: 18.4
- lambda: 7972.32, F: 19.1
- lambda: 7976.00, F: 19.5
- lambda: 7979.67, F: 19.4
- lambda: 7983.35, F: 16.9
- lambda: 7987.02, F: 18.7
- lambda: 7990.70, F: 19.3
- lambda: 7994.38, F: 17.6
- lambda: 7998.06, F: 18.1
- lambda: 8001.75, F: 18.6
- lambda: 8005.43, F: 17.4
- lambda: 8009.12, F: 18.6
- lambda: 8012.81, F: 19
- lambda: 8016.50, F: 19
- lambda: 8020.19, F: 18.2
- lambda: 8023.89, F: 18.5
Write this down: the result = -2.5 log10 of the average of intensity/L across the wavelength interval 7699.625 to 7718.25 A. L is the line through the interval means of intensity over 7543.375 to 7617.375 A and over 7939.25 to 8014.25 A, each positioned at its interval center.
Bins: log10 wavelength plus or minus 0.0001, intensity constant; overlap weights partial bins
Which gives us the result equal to 0.03 mag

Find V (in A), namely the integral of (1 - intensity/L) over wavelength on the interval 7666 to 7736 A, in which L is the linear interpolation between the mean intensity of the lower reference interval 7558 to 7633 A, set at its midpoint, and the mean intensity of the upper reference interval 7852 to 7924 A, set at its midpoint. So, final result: 2.4 A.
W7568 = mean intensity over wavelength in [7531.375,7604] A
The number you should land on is 20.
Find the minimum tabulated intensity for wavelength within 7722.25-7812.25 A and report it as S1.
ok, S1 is 15.5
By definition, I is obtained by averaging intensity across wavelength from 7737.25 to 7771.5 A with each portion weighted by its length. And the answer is 18.6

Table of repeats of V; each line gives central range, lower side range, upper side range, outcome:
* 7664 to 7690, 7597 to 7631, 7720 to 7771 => 1.5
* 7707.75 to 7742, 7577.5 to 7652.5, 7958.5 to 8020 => 1.1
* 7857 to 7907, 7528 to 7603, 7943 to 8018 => 1.1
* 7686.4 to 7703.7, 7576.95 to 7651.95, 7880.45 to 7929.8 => 0.4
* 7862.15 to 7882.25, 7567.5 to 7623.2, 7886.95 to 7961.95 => 0.3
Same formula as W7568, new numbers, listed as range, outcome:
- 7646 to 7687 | 18.2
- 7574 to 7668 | 19.4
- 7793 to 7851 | 18.9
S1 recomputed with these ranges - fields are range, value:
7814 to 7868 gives 17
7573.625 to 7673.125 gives 15.4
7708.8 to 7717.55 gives 17.5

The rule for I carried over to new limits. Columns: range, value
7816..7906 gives 18.6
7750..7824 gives 18.7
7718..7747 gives 18.7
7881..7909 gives 18.5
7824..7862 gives 18.8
